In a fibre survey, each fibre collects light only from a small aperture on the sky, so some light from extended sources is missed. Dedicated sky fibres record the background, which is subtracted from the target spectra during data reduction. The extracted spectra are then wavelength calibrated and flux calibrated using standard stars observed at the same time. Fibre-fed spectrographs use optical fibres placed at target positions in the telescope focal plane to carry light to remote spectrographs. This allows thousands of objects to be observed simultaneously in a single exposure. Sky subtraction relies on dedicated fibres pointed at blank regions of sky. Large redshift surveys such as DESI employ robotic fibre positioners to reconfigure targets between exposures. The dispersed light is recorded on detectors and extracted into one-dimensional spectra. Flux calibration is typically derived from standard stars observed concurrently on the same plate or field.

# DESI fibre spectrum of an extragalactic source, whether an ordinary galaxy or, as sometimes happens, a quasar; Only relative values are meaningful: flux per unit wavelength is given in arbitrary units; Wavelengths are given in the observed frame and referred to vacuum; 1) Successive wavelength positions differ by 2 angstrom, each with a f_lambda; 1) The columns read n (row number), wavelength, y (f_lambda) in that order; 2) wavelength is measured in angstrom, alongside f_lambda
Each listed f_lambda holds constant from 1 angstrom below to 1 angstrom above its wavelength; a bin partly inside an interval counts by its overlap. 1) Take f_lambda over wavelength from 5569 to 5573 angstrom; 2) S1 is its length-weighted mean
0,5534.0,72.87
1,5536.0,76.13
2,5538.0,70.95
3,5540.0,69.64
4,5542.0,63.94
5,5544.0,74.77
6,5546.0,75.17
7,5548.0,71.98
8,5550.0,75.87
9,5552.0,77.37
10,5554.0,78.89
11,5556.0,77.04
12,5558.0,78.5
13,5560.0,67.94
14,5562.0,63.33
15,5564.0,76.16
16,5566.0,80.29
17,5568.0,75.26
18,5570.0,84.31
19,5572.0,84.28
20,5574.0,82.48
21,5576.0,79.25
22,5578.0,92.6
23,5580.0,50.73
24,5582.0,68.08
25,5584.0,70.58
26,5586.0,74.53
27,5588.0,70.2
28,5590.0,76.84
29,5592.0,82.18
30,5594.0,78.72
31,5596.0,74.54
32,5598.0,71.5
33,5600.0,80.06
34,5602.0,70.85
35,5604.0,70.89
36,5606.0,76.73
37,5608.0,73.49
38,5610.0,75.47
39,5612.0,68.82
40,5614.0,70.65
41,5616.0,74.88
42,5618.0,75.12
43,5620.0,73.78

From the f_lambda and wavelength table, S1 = 84.3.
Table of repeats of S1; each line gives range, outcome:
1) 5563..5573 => 80.1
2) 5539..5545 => 69.4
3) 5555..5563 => 71.7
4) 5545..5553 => 75.1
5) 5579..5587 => 66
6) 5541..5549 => 71.5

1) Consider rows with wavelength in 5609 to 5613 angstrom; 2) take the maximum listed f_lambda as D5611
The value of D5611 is 75.47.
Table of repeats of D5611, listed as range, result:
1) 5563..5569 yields 80.29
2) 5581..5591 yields 76.84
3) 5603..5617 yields 76.73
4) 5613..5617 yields 74.88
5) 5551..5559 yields 78.89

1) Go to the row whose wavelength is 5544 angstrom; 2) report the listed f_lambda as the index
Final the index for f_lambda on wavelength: 74.77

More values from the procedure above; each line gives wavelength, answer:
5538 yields 70.95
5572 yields 84.28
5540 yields 69.64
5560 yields 67.94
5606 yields 76.73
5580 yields 50.73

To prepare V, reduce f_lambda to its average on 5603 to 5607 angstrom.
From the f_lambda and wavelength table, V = 73.8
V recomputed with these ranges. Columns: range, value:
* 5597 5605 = 73.3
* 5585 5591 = 73.9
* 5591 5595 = 80.5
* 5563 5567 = 78.2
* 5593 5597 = 76.6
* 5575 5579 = 85.9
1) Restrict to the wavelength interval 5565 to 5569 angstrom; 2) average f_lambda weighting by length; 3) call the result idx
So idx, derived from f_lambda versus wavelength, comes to 77.8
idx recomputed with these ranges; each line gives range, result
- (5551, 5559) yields 78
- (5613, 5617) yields 72.8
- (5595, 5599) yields 73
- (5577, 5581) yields 71.7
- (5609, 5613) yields 72.1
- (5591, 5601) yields 77.4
